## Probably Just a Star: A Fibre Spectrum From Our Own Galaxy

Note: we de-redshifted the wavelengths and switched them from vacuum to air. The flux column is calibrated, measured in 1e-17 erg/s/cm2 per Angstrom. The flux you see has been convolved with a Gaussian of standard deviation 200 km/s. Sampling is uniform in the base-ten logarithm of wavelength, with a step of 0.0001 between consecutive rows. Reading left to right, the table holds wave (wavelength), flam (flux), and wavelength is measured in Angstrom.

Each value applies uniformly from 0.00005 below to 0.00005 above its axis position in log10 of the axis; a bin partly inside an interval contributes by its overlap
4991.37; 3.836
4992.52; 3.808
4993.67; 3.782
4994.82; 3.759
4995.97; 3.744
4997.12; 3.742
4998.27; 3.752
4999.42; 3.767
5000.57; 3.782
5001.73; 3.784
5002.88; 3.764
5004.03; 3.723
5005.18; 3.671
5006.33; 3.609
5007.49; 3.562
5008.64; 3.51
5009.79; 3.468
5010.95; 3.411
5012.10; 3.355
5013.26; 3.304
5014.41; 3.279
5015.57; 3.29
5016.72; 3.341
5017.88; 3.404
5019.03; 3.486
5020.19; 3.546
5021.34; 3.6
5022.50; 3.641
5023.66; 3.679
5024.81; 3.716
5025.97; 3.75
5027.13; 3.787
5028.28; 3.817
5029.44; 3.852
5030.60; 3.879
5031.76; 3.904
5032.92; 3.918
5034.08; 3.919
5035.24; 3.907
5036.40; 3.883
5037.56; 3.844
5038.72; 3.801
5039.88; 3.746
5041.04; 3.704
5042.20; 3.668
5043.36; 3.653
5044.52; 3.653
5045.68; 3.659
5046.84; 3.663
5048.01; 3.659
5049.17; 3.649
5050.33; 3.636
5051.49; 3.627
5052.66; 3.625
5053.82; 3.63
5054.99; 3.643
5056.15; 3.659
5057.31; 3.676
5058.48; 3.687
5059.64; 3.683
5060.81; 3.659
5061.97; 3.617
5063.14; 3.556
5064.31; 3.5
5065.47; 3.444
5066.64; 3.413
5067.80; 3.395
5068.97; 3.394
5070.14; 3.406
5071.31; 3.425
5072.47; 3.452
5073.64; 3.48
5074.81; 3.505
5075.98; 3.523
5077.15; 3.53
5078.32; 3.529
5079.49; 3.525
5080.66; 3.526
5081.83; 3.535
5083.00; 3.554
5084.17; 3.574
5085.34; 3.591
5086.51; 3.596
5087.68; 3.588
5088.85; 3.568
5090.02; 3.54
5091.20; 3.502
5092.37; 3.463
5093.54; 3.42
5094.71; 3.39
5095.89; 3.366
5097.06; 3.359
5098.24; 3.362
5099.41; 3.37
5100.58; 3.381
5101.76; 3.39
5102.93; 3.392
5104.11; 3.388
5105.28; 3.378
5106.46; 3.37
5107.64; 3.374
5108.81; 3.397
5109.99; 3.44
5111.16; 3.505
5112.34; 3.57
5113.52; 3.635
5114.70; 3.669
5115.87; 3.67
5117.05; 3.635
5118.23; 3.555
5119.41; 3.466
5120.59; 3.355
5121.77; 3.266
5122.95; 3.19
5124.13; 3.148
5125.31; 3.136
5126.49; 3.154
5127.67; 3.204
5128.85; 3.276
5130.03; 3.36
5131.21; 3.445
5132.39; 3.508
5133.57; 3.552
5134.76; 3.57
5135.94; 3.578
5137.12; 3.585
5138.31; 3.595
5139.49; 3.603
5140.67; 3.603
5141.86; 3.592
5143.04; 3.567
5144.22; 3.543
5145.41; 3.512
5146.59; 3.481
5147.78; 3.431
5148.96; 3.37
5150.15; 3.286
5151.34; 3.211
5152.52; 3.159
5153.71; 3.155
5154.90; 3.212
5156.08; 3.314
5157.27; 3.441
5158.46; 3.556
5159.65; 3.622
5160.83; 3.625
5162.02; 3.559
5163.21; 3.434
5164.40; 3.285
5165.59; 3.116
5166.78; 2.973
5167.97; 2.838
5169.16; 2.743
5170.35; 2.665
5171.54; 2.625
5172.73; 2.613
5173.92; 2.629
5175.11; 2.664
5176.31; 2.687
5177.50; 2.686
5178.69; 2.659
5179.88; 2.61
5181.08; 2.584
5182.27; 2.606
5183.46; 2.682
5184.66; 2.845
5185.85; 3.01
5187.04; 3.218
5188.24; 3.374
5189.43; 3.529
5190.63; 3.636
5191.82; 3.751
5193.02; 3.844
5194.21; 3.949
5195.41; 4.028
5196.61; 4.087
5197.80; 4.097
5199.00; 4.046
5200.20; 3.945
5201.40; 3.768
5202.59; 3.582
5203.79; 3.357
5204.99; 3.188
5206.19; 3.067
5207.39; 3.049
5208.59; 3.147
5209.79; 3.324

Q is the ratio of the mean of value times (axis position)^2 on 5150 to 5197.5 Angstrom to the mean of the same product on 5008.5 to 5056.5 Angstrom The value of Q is 0.92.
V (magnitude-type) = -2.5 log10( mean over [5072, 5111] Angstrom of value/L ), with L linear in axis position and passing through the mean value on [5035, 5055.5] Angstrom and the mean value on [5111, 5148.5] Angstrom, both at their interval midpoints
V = 0.03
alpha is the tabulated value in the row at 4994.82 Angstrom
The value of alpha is 3.759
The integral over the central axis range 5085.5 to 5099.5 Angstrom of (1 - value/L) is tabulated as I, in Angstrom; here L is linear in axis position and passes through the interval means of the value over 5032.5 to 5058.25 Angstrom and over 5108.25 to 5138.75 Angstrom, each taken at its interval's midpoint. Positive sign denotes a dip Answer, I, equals 0.33 Angstrom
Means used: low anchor 3.72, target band 3.47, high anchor 3.44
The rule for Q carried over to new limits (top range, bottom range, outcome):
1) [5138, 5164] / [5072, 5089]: 1.00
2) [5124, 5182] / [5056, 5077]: 0.94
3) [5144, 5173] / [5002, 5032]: 0.95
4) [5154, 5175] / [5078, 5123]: 0.92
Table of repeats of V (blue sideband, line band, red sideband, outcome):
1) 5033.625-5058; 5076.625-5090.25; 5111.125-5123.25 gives 0.01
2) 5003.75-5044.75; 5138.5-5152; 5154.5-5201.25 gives -0.05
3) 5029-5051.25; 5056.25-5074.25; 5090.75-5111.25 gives 0.03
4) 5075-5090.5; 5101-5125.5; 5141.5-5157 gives 0.01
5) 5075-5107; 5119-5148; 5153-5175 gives -0.05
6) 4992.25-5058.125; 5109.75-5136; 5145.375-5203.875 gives -0.01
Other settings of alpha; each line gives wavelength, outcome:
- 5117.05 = 3.635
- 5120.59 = 3.355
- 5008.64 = 3.51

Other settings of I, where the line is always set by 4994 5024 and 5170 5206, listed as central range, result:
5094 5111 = 0.06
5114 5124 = -0.28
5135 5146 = -0.83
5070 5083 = -0.20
